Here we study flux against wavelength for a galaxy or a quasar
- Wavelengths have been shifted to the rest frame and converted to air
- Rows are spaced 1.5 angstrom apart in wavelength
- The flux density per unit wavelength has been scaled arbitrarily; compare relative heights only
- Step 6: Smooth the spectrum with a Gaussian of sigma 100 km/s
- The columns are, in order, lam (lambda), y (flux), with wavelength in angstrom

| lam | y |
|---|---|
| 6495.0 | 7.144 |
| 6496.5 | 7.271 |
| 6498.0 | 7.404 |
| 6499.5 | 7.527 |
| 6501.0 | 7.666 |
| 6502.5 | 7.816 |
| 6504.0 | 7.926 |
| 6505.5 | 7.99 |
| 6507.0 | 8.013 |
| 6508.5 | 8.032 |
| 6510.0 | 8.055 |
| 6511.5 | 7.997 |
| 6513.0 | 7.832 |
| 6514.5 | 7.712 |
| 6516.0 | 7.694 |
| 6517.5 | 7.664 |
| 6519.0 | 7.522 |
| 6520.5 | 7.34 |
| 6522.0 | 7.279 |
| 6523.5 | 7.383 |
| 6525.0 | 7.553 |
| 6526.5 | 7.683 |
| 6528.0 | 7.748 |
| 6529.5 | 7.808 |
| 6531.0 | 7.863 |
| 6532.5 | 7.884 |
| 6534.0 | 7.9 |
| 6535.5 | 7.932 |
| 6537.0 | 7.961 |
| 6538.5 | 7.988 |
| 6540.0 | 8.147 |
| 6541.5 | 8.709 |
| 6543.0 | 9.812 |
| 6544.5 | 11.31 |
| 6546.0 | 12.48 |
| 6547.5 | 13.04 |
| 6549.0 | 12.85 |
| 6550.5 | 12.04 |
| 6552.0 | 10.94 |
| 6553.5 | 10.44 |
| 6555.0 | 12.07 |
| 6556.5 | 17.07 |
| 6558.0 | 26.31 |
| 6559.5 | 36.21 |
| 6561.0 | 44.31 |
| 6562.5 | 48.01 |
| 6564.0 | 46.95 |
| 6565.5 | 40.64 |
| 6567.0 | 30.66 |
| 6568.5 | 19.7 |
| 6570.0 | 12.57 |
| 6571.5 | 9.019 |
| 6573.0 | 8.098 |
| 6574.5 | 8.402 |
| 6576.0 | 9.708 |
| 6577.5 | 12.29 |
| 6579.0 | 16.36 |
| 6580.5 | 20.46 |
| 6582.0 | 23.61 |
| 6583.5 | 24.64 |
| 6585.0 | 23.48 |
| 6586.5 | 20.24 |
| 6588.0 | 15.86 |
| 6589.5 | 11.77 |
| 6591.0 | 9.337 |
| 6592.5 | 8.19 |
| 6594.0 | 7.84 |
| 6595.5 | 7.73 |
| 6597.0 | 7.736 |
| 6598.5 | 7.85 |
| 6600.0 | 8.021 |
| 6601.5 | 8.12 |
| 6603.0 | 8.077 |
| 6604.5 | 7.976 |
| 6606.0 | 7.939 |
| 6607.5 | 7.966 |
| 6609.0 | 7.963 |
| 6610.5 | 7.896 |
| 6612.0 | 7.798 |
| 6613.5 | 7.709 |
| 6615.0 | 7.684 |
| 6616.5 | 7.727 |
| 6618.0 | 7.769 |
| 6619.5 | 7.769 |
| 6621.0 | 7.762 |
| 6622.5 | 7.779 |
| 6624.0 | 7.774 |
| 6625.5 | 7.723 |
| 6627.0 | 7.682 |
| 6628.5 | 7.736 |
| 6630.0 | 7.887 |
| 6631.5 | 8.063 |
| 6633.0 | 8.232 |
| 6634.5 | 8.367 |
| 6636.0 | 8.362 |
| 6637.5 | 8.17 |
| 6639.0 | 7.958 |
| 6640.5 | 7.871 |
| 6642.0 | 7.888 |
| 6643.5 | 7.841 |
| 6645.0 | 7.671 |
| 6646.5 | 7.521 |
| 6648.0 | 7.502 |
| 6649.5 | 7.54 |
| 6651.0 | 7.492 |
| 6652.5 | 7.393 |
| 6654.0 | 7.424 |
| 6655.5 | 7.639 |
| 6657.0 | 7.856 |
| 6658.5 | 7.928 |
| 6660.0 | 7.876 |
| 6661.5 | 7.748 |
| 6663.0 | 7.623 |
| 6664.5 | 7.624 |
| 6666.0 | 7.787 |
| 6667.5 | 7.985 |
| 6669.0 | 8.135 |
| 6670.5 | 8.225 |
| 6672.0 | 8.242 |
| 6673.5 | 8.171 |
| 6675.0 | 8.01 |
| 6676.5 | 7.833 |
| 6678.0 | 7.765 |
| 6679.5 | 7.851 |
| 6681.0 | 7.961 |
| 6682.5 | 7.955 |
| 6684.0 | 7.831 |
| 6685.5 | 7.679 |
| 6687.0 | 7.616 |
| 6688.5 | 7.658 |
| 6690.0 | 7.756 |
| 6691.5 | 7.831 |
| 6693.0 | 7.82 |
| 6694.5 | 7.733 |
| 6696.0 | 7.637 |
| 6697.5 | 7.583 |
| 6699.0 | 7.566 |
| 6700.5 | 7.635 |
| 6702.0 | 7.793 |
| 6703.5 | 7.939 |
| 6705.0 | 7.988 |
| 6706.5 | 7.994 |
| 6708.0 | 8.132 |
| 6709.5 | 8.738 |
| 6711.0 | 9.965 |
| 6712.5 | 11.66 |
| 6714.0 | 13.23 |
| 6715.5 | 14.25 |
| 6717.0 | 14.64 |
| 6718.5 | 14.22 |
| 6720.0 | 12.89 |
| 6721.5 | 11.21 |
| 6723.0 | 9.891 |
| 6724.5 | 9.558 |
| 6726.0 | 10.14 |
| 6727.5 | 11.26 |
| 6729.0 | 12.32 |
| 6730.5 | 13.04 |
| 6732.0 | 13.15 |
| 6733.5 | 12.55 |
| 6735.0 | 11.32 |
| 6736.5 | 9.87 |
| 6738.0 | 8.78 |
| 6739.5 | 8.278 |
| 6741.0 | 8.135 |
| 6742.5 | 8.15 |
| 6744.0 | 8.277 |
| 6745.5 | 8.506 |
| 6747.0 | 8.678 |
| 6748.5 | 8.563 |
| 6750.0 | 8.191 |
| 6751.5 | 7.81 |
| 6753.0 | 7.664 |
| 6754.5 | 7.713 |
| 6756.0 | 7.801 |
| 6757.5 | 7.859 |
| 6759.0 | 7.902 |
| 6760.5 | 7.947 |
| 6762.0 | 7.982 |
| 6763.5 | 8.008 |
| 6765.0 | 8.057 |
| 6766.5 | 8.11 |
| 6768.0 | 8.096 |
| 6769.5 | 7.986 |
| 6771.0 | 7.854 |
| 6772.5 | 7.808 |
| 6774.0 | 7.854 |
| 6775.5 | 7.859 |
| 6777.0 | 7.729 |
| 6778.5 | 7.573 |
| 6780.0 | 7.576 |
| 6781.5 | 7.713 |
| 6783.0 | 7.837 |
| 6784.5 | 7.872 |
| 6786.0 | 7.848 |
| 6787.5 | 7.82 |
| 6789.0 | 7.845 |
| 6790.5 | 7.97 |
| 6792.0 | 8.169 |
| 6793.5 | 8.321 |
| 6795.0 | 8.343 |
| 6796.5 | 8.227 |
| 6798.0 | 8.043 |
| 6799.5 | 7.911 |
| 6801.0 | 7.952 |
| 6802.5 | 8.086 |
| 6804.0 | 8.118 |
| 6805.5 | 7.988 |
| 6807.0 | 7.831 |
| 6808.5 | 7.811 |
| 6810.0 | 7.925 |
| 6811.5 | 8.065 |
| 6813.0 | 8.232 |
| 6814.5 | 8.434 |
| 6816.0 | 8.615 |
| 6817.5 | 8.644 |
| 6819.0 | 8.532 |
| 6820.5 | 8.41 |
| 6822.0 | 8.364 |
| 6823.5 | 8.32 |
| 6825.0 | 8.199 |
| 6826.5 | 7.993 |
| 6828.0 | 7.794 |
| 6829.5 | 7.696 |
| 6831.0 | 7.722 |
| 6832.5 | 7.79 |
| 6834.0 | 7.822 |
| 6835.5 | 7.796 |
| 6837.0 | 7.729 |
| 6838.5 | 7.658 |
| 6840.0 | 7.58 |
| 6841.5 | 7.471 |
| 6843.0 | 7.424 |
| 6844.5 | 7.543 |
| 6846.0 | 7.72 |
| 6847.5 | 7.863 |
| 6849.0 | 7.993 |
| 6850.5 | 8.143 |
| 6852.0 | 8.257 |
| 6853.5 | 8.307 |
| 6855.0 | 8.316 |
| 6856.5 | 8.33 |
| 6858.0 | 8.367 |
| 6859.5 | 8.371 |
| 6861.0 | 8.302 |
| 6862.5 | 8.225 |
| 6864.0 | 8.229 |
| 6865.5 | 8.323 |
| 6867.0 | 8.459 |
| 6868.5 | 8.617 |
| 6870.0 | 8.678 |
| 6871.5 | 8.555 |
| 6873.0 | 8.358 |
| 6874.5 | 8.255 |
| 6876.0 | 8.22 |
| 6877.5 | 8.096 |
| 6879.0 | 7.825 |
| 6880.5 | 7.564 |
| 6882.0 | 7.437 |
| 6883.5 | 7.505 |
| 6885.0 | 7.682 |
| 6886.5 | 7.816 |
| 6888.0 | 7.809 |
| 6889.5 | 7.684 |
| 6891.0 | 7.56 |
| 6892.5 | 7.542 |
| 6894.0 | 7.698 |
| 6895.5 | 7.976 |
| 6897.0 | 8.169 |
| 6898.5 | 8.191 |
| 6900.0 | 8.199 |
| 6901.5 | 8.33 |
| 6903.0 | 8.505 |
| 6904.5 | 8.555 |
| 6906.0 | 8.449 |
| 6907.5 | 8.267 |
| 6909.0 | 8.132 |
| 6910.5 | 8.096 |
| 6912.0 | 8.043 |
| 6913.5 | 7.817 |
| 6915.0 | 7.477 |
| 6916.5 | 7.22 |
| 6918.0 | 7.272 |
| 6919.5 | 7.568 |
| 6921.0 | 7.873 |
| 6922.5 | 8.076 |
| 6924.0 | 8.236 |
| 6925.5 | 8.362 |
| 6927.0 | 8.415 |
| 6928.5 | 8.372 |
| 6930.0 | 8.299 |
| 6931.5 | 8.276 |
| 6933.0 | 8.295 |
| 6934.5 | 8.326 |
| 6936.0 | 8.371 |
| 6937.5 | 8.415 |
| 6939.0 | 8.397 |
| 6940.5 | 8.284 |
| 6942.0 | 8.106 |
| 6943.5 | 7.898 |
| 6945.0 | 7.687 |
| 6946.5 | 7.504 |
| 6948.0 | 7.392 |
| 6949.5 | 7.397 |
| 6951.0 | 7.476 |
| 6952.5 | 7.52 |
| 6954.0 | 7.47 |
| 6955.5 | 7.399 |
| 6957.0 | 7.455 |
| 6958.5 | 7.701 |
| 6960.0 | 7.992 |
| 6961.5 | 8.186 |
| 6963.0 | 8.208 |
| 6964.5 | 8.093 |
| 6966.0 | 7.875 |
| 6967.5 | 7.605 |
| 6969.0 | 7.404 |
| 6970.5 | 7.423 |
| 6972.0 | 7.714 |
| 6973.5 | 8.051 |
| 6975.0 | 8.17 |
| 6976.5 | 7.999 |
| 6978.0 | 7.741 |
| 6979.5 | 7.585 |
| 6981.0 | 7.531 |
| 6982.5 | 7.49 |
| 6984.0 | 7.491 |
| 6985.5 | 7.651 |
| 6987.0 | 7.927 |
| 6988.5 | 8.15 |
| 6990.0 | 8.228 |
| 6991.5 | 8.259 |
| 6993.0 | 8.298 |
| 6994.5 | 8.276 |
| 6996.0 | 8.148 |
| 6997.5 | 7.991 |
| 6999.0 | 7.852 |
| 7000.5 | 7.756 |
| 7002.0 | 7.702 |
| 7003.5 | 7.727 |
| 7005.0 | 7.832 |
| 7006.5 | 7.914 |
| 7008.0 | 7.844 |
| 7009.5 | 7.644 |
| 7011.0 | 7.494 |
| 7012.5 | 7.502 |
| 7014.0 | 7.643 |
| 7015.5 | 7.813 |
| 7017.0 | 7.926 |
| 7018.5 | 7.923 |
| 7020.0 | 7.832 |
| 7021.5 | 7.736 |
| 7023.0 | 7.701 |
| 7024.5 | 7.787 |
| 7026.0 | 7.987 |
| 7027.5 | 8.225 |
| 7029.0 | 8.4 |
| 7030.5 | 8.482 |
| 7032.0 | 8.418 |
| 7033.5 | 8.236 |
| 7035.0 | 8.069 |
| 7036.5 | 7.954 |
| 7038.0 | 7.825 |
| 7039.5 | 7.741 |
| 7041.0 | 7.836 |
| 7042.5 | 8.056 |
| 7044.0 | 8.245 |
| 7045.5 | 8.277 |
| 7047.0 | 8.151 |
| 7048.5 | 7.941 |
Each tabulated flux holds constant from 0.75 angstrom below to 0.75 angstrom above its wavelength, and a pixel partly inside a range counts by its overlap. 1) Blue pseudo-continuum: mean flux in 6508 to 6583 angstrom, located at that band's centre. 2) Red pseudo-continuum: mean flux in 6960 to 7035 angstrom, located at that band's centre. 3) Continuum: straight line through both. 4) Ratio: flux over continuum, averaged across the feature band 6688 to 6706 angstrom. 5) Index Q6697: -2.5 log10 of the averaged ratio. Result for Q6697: 0.49 mag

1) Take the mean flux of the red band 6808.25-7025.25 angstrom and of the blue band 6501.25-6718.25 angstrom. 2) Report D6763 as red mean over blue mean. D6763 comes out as 0.7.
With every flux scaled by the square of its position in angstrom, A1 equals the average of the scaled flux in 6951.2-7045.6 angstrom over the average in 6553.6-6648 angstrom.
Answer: 0.7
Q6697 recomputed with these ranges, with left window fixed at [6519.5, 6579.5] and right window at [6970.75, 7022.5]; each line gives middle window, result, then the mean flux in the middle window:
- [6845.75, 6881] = 0.21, 8.24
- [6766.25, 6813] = 0.38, 7.94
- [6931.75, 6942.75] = 0.06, 8.31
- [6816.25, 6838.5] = 0.30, 8.06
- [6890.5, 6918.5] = 0.17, 7.98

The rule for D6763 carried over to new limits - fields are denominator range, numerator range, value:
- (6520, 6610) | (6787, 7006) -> 0.56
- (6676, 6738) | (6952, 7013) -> 0.81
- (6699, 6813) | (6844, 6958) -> 0.90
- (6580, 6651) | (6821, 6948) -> 0.83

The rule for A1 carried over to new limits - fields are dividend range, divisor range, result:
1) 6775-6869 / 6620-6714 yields 1.05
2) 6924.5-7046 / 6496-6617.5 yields 0.72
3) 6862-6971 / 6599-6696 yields 1.10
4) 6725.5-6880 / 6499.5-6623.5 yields 0.72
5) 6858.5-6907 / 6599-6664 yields 1.11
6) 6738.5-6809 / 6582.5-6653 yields 0.92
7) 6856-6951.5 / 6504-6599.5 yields 0.64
